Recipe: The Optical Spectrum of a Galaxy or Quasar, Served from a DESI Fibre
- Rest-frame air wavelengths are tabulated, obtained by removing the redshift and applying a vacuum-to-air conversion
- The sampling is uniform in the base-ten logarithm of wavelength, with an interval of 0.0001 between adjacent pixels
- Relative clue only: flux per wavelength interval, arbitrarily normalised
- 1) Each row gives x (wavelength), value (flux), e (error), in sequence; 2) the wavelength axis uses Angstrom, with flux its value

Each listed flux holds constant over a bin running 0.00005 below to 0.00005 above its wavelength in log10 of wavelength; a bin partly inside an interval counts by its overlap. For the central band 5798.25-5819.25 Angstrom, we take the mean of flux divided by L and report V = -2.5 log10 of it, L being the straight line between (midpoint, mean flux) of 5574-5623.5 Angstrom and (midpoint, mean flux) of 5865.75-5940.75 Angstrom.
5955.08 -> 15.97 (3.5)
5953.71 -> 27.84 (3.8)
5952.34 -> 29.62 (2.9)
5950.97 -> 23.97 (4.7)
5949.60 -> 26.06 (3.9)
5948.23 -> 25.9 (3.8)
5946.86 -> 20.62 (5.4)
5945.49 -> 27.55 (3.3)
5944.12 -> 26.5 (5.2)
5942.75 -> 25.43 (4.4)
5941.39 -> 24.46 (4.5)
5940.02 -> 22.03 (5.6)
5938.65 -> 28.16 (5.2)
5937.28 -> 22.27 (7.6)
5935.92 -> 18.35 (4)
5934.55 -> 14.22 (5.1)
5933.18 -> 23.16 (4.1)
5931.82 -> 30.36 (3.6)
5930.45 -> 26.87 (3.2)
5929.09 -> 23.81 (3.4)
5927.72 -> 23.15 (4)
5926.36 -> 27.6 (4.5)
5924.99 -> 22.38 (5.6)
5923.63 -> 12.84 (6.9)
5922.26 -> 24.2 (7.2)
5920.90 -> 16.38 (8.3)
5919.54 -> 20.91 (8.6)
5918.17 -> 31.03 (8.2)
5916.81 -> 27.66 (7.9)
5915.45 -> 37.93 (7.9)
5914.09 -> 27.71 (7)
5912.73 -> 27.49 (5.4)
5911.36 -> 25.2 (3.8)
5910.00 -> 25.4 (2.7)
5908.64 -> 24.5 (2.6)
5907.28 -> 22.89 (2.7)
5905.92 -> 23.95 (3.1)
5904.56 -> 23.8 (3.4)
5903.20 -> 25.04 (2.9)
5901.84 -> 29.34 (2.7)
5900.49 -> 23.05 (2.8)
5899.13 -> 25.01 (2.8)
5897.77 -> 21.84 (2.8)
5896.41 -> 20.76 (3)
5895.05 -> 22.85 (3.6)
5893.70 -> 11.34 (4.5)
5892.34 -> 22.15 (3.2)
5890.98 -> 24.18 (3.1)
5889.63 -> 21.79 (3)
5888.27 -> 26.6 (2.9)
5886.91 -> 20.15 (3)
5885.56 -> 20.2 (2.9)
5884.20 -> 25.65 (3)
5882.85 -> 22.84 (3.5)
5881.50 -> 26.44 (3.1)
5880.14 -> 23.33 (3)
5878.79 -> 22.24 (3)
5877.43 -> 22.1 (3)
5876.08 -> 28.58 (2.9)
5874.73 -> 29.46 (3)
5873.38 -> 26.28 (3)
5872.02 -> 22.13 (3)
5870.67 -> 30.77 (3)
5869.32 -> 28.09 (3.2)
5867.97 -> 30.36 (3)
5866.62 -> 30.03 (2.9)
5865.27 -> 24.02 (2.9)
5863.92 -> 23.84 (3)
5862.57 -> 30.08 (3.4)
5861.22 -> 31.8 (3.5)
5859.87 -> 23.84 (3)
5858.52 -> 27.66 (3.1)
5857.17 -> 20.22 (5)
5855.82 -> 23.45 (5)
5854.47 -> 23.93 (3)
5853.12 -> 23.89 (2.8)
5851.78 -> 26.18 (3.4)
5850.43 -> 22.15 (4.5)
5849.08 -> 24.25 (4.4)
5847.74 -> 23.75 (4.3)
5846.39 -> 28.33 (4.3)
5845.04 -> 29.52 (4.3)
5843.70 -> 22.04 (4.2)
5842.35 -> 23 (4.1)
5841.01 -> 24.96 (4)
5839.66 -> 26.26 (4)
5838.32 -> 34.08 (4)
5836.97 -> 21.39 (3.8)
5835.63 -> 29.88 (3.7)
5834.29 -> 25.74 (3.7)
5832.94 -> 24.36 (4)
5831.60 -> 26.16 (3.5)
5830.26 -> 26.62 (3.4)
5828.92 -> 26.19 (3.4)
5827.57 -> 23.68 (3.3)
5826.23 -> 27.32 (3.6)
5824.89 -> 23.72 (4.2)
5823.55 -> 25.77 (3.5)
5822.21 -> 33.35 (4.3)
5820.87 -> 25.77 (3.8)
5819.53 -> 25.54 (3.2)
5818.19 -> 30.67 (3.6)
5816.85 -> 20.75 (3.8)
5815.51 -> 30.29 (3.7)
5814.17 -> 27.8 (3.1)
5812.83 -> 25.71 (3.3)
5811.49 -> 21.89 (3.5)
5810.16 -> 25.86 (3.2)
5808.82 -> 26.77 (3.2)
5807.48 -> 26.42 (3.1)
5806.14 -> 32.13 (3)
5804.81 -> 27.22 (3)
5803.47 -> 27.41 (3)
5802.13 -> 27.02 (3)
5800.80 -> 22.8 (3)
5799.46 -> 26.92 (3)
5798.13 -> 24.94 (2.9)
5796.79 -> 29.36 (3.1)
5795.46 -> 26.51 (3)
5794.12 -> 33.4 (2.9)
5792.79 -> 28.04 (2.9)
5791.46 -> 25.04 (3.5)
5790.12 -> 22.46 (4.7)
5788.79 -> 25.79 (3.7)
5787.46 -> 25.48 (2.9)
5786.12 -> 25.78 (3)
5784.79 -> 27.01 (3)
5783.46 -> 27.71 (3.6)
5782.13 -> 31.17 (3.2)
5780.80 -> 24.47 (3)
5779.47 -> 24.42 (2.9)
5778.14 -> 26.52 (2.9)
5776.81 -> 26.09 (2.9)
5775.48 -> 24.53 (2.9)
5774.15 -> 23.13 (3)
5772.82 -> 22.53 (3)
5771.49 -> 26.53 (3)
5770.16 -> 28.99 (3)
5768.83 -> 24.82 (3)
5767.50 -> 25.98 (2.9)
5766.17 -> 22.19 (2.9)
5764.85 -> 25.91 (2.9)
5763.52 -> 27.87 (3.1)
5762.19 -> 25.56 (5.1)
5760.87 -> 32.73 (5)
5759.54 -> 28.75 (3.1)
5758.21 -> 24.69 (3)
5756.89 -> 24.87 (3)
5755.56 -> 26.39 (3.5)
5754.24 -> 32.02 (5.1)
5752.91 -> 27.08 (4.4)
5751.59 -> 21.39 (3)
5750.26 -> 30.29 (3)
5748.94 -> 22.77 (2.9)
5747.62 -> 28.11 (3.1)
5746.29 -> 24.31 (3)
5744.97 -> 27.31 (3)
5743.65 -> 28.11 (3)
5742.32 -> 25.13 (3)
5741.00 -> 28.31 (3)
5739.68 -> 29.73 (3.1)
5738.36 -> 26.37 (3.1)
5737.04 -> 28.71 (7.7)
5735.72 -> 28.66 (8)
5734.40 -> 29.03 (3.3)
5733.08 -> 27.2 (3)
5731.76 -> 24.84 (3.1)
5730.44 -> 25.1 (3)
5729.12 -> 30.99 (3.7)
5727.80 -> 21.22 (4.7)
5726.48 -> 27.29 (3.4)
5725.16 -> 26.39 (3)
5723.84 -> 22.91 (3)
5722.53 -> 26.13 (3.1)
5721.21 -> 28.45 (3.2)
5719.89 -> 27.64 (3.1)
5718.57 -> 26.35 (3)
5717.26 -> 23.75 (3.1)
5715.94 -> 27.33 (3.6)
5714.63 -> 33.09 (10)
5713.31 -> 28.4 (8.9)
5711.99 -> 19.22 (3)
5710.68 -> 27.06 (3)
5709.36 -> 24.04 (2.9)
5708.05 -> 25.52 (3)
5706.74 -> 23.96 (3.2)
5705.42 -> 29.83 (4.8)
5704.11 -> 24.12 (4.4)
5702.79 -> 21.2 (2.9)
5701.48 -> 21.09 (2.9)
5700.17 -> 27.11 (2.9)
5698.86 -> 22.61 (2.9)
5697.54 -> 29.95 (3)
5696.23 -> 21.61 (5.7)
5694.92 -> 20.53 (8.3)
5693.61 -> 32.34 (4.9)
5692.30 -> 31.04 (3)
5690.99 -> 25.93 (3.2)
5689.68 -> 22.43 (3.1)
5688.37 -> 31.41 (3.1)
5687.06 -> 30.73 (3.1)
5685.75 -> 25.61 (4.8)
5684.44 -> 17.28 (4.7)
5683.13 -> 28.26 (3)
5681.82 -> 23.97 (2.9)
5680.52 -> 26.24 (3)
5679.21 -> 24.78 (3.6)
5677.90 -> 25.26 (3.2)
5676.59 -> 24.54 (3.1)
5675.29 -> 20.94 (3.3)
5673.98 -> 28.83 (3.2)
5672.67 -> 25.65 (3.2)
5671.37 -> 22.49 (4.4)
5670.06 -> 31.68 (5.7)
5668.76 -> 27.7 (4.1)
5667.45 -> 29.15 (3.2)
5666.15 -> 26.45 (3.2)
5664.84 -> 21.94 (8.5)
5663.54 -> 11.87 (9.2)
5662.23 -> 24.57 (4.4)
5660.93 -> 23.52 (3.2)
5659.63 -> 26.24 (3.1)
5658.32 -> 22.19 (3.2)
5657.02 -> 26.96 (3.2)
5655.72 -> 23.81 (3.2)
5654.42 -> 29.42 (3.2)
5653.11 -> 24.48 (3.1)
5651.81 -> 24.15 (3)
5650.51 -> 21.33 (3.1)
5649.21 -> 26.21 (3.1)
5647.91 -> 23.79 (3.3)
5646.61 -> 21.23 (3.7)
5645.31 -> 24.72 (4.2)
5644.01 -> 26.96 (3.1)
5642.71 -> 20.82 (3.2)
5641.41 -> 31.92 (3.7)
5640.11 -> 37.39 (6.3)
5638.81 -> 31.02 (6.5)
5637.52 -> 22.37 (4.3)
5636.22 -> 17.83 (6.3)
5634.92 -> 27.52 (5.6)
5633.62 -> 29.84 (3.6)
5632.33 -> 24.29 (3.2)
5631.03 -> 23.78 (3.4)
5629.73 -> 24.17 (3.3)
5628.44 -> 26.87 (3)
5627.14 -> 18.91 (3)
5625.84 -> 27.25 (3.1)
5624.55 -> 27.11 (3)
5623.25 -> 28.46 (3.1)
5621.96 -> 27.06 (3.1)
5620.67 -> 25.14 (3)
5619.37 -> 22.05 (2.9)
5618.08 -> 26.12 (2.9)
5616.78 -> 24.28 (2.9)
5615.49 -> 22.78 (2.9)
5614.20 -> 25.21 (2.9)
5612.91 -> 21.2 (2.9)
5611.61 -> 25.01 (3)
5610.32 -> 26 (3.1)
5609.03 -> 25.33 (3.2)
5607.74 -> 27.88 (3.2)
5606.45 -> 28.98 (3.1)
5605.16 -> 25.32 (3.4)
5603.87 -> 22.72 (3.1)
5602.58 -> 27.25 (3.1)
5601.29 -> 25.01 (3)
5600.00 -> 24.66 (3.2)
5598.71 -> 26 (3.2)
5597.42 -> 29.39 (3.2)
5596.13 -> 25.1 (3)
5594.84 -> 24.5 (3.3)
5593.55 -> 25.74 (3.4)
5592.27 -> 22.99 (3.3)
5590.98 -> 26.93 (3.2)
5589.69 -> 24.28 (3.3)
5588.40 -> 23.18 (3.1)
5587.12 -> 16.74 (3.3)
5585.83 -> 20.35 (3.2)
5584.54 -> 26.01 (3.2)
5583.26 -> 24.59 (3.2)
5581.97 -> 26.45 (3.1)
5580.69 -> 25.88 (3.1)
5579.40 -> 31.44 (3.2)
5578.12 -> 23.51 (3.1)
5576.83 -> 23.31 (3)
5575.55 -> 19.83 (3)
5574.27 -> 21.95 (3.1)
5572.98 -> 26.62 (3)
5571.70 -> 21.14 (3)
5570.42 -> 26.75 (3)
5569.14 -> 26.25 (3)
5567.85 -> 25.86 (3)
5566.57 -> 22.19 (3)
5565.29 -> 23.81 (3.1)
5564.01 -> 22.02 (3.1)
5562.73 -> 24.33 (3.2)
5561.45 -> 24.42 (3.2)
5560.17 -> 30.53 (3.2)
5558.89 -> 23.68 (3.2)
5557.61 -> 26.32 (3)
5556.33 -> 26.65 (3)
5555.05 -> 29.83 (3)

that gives -0.09 mag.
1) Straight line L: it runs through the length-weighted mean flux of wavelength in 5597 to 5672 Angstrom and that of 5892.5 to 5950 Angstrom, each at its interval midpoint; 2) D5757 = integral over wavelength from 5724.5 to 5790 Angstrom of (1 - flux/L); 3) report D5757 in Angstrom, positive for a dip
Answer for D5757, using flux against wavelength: -4.63 Angstrom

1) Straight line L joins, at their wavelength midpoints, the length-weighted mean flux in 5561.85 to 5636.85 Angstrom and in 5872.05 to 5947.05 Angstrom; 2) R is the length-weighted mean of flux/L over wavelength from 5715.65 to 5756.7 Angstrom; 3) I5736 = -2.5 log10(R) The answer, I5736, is -0.10 mag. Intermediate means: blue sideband 24.7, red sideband 24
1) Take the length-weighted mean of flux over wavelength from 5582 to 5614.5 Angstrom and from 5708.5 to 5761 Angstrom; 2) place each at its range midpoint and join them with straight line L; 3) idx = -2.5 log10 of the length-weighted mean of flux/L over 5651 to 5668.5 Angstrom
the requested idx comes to 0.06 mag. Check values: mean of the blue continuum 24.8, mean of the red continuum 26.7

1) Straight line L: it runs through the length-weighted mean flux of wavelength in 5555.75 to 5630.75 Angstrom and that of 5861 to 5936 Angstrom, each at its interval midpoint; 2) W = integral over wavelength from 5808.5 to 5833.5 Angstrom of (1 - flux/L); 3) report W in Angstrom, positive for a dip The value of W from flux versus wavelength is -1.62 Angstrom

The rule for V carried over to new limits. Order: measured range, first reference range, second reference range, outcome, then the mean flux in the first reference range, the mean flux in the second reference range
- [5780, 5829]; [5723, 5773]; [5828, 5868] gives -0.02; 26.6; 25.8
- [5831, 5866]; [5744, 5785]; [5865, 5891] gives 0.00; 26.3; 25.3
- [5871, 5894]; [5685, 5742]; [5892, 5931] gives 0.04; 26.4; 24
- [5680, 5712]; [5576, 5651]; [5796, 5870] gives 0.01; 25.2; 26.3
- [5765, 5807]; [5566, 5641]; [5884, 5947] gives -0.08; 25.1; 23.8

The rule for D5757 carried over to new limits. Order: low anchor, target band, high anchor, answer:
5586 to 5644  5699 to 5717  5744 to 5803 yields 0.4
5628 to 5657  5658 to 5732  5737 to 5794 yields 1.5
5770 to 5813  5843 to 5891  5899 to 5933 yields 0.6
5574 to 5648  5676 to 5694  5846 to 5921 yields -0.9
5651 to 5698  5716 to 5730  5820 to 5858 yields -0.4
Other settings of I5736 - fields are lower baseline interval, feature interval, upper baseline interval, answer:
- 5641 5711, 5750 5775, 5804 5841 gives -0.012 mag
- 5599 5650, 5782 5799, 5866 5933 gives -0.084 mag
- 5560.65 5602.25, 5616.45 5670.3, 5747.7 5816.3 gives -0.007 mag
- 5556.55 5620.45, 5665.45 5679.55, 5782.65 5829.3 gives -0.028 mag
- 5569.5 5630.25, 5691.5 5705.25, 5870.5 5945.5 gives -0.032 mag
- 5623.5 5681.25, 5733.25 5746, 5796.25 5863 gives -0.087 mag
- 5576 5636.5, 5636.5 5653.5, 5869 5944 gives -0.036 mag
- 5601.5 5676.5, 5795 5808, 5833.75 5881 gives -0.055 mag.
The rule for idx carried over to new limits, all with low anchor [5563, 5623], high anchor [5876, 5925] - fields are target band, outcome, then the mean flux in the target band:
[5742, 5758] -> -0.096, 26.5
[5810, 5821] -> -0.089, 26.1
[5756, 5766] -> -0.118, 26.9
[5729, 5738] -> -0.138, 27.6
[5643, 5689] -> -0.021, 24.9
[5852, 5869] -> -0.099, 26.1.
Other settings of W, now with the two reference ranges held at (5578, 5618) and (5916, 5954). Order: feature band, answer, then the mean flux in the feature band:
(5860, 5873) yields -1.8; 27.7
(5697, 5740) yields -2.6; 26.2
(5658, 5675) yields 0.0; 24.8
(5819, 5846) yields -2.2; 26.3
